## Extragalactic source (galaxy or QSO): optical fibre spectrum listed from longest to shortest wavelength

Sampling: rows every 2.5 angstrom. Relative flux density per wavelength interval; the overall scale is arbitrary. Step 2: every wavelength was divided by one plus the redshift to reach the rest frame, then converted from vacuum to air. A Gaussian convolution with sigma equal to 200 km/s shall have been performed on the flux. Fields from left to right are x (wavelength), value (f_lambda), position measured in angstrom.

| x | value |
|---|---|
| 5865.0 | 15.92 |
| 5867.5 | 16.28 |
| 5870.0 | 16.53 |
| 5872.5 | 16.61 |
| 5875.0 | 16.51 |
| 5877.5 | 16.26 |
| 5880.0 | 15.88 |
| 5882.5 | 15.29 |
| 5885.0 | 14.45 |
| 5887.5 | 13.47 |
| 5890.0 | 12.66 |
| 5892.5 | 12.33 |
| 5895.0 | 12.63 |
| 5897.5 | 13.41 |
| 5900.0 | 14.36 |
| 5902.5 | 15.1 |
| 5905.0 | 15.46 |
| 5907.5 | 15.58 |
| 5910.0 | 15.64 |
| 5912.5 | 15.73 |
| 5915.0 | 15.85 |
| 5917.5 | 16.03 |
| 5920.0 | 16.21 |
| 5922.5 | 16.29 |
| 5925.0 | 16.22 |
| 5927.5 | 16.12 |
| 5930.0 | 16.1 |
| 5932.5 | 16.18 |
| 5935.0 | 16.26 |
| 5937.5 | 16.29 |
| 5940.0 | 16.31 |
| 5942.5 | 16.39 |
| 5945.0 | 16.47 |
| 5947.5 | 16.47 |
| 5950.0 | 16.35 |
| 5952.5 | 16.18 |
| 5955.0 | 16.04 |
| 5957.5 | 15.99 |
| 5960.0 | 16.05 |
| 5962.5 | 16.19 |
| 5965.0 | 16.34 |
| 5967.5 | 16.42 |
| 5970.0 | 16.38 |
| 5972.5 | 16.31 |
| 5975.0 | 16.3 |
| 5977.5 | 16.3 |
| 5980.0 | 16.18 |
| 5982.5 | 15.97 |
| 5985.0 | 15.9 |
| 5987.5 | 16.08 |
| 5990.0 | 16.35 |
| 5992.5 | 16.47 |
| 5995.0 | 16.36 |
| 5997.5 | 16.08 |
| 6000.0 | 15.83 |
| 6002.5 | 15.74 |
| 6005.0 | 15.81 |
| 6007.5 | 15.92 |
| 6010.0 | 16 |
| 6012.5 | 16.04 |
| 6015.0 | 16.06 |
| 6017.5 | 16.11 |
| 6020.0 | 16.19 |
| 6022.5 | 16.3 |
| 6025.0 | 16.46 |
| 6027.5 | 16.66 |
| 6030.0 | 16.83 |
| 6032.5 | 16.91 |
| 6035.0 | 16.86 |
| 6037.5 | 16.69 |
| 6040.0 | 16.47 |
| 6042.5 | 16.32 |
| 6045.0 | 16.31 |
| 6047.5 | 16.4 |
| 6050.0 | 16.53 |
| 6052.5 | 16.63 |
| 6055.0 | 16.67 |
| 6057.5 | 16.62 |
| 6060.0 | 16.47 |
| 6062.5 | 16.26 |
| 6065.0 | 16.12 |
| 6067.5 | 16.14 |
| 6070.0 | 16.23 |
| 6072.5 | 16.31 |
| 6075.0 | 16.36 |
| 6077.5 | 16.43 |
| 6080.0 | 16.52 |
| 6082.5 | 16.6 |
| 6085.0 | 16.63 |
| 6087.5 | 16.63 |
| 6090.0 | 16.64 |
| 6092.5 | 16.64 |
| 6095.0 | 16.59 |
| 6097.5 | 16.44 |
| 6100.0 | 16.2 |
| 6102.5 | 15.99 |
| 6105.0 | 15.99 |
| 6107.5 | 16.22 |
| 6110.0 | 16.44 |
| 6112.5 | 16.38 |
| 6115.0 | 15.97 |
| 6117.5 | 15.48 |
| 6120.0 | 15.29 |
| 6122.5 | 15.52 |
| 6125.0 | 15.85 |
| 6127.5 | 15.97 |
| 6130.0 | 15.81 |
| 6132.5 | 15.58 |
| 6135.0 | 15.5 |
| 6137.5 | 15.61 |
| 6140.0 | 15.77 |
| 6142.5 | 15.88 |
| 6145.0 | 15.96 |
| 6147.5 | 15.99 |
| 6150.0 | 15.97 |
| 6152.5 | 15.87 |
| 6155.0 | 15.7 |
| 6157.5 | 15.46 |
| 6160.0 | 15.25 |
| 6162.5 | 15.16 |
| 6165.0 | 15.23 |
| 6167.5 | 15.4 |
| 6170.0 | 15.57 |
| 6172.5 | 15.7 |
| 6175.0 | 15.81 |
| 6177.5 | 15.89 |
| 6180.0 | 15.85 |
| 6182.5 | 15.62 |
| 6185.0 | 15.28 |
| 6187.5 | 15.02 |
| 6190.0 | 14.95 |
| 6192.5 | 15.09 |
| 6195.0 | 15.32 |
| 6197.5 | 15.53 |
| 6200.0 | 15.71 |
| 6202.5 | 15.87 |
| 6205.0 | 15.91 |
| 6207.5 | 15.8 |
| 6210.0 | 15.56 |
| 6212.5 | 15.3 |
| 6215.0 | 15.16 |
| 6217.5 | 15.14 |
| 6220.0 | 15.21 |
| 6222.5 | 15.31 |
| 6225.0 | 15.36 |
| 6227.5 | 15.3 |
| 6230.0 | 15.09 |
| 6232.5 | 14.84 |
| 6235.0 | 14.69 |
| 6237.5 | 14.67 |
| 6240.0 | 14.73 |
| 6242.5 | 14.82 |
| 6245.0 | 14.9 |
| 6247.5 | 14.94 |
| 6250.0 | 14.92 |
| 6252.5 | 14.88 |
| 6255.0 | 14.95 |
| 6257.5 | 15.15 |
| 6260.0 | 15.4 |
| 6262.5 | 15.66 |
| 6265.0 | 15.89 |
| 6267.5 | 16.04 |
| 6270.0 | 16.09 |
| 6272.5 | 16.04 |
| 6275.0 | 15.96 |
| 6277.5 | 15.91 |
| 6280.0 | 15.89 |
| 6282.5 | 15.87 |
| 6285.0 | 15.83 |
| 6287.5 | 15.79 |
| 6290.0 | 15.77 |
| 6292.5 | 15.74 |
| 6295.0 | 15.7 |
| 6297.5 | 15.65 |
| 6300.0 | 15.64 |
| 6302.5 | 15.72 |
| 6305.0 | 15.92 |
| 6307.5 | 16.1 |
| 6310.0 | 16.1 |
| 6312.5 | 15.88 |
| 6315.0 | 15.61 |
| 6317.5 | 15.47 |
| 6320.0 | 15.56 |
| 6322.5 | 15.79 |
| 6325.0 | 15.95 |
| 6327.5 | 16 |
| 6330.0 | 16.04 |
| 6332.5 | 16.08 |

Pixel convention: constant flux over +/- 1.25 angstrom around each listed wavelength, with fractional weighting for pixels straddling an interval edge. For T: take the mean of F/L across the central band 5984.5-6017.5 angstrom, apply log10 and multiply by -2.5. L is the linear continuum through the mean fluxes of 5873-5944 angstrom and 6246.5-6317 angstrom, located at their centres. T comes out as -0.04 mag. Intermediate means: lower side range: 15.3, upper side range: 15.7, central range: 16.1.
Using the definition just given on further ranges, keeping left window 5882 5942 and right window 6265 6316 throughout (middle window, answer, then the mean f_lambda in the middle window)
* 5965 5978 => -0.07 mag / 16.3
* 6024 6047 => -0.08 mag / 16.6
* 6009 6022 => -0.05 mag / 16.1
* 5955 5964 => -0.06 mag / 16.1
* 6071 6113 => -0.06 mag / 16.4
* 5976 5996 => -0.06 mag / 16.2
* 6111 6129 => -0.02 mag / 15.8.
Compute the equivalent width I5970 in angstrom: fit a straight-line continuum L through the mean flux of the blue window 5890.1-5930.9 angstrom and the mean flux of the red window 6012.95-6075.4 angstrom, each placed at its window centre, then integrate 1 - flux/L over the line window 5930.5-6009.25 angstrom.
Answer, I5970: -2.5 angstrom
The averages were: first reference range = 15.1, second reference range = 16.4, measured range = 16.2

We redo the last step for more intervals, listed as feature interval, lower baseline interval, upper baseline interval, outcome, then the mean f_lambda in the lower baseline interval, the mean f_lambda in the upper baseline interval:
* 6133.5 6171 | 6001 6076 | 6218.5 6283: 0.42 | 16.3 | 15.3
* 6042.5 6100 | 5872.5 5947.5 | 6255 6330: -3.29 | 15.4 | 15.8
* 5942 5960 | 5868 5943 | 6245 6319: -0.95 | 15.4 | 15.7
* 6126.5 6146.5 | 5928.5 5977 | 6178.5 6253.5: -0.28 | 16.3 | 15.2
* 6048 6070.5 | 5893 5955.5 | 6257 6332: -0.96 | 15.7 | 15.8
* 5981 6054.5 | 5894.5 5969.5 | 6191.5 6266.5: -2.86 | 15.9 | 15.2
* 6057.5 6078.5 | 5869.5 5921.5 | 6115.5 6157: -1.05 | 15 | 15.7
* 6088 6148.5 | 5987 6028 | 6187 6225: -1.04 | 16.1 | 15.4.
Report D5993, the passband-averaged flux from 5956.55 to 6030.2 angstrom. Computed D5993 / 16.2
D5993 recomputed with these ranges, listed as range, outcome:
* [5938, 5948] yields 16.4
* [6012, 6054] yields 16.5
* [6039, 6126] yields 16.3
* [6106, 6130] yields 15.9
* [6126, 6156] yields 15.8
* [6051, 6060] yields 16.6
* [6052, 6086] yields 16.4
